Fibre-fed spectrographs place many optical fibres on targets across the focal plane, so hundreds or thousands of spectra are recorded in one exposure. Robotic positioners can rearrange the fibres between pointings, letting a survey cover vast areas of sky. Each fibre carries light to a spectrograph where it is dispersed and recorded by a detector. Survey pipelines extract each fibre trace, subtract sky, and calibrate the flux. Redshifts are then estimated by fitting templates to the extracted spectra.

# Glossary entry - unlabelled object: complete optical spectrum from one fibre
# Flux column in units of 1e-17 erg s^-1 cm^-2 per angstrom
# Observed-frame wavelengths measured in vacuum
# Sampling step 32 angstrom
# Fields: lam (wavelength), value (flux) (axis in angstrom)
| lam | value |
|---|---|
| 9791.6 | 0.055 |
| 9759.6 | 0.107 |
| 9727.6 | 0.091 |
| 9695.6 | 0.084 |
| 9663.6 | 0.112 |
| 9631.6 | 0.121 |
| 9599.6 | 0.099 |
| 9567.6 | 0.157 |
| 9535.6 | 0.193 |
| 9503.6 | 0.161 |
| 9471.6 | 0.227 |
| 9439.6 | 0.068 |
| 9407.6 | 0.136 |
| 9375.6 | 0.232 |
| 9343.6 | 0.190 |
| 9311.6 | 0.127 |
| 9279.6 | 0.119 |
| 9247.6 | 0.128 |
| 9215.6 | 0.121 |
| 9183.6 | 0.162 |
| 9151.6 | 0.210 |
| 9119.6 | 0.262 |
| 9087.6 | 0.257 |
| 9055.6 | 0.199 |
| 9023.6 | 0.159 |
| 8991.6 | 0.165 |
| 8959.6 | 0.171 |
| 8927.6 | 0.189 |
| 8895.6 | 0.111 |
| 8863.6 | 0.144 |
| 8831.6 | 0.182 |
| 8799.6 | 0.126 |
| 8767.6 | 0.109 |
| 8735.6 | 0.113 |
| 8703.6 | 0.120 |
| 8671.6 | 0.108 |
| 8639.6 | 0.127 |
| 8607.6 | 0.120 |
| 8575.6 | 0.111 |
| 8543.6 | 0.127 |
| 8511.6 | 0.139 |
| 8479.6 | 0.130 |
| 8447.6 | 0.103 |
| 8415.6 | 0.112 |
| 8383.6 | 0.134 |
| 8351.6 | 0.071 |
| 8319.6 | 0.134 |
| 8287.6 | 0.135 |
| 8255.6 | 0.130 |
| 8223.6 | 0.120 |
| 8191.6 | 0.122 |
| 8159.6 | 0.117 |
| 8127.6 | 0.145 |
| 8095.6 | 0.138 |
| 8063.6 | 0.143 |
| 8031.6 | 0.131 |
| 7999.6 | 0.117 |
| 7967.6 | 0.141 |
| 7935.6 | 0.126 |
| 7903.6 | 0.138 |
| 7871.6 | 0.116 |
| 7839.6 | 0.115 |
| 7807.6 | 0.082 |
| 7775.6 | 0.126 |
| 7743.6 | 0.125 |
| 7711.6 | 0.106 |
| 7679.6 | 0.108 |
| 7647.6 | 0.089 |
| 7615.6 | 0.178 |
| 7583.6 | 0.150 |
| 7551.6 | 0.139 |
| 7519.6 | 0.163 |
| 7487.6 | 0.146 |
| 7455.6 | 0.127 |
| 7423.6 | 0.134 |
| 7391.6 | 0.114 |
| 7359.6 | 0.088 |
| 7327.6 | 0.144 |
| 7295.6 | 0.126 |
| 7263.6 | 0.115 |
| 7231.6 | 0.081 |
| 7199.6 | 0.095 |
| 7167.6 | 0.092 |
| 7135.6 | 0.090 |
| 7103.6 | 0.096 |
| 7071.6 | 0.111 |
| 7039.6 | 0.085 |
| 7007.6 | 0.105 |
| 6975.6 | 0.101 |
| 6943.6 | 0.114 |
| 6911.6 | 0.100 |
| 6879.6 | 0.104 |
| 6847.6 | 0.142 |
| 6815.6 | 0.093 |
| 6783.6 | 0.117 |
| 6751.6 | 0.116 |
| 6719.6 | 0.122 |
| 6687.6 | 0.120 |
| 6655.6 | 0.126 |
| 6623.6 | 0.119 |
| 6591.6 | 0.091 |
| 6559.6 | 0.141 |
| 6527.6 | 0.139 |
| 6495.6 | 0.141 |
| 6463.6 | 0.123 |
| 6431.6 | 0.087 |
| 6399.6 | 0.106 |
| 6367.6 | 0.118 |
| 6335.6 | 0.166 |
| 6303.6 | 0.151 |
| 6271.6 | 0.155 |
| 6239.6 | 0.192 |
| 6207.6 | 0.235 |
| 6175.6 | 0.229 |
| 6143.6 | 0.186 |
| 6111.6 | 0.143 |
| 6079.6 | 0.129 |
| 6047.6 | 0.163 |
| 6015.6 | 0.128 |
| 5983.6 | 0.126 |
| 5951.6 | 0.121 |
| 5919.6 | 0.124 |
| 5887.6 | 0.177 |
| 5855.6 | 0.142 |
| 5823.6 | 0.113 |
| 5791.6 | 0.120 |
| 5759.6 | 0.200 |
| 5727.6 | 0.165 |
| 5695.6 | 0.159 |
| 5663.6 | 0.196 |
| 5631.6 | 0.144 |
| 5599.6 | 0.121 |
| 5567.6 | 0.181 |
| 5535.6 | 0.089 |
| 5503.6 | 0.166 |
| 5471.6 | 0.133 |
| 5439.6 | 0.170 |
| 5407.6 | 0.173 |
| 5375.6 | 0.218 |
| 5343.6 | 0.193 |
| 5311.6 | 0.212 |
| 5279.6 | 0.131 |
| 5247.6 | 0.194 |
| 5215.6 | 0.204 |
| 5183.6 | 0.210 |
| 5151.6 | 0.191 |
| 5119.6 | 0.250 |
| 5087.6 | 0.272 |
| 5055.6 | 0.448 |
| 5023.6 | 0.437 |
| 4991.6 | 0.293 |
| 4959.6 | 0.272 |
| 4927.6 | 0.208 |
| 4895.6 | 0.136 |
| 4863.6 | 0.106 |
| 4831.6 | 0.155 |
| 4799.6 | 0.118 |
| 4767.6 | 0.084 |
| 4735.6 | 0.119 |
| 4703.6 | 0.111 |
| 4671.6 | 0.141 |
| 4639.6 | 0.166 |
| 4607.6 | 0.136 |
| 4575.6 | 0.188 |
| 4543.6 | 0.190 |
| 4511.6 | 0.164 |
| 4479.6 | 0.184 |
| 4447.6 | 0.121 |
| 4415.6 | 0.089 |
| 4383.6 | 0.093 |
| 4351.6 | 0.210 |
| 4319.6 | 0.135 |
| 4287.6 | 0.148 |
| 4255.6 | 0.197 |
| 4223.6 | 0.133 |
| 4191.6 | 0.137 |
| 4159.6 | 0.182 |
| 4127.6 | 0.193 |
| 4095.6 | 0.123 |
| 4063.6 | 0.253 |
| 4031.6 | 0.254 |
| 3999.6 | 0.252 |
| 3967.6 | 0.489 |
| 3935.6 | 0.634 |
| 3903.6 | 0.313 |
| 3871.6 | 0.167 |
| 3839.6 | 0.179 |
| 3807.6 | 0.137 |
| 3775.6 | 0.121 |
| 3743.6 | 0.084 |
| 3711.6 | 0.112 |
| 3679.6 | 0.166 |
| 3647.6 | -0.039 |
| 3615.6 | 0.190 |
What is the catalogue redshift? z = 2.247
